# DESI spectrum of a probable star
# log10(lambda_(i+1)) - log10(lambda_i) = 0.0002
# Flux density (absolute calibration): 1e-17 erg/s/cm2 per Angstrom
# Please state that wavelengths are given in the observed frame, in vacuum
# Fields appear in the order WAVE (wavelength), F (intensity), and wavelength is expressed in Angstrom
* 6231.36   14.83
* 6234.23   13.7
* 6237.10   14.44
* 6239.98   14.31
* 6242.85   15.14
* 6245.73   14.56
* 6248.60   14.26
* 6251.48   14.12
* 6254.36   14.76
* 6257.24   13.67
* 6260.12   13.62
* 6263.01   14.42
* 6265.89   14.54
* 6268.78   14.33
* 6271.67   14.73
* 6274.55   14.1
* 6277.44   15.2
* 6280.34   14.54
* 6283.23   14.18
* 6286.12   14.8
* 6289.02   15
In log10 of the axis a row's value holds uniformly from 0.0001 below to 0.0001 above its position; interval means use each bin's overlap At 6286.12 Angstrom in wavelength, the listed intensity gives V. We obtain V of 14.8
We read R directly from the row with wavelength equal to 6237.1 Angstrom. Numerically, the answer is 14.44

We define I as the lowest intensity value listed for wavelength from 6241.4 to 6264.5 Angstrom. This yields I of 13.62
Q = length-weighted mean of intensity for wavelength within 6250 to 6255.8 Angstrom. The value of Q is 14.4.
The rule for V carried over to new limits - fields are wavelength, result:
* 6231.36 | 14.83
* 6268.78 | 14.33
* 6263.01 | 14.42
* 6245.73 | 14.56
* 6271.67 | 14.73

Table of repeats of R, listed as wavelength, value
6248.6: 14.26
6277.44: 15.2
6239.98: 14.31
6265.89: 14.54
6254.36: 14.76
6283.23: 14.18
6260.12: 13.62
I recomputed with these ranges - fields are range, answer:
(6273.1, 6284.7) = 14.1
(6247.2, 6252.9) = 14.12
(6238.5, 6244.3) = 14.31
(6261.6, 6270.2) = 14.33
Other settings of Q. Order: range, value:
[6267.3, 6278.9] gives 14.6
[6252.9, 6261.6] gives 14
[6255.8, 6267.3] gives 14.1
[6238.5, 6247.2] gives 14.7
